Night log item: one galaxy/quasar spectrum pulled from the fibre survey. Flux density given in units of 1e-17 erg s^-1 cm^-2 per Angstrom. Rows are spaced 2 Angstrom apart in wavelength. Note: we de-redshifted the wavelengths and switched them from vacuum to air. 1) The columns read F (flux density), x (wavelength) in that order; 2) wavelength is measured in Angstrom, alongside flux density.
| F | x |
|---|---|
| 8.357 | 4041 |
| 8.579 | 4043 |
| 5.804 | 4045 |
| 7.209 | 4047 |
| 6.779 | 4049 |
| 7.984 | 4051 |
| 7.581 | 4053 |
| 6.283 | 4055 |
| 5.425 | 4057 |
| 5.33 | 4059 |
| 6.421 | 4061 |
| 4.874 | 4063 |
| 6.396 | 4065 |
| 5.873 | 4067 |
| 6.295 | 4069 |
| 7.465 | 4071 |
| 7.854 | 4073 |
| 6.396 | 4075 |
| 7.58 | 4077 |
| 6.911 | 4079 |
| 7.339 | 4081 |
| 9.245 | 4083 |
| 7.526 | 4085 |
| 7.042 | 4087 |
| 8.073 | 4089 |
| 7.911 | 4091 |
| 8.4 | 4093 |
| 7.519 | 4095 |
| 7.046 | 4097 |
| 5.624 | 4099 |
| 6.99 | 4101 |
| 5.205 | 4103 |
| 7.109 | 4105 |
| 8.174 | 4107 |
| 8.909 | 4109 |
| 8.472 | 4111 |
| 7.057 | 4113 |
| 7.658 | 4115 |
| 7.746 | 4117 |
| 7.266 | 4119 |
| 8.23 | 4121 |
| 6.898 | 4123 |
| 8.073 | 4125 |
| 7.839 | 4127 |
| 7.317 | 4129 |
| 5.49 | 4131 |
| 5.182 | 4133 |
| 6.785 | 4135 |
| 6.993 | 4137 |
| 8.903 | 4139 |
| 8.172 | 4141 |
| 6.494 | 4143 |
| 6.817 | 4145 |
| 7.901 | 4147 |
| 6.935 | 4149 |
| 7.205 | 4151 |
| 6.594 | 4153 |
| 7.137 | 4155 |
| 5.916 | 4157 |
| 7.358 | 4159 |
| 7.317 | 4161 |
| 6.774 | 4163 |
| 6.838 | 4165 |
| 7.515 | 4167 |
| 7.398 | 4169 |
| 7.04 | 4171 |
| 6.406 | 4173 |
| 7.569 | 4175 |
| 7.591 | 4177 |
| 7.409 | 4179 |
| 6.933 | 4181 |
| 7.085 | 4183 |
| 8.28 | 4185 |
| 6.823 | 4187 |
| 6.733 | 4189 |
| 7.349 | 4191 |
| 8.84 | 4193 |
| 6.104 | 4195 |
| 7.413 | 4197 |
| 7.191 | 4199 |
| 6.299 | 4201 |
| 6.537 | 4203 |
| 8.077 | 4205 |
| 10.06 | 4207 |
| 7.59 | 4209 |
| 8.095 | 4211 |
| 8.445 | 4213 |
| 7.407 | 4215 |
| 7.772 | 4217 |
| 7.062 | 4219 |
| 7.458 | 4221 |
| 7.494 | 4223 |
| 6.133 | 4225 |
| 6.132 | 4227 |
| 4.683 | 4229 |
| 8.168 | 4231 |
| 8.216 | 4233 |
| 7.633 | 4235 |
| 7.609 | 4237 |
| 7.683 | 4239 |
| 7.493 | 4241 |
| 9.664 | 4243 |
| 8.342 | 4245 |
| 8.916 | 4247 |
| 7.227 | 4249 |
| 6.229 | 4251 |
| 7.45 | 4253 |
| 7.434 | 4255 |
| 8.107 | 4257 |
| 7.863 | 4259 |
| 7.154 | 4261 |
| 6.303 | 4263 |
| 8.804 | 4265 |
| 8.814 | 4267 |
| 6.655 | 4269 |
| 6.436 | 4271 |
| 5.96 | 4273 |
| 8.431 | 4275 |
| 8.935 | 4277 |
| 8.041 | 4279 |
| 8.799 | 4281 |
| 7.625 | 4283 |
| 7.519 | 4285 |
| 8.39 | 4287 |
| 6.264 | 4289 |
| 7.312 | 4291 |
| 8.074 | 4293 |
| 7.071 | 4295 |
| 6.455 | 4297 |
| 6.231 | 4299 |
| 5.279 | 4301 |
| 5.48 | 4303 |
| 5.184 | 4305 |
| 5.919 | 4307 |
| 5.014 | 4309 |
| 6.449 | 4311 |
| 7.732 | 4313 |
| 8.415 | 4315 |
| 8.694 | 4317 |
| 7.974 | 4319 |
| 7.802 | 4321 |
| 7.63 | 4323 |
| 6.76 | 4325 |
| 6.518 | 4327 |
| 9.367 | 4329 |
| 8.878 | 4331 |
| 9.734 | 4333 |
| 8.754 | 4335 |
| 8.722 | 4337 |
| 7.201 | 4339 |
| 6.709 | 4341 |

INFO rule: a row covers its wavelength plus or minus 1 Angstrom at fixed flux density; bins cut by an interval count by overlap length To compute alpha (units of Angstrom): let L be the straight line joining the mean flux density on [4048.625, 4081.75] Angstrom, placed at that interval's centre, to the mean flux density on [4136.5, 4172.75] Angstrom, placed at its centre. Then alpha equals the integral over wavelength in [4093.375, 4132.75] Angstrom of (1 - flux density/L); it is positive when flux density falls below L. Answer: -2.0 Angstrom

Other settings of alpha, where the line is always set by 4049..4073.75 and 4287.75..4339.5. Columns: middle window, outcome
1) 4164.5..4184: -1.01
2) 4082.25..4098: -3.01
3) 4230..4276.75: -4.07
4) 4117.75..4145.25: -2.02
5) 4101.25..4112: -1.48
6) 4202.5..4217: -2.33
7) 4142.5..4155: -0.50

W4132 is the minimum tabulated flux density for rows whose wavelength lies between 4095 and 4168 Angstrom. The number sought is 5.182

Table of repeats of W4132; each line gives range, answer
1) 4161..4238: 4.683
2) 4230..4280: 5.96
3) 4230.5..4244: 7.493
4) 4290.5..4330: 5.014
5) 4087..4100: 5.624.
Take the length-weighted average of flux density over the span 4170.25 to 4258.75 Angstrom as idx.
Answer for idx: 7.46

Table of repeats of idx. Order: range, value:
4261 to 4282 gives 7.69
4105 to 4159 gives 7.31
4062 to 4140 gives 7.22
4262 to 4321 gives 7.19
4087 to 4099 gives 7.55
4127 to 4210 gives 7.19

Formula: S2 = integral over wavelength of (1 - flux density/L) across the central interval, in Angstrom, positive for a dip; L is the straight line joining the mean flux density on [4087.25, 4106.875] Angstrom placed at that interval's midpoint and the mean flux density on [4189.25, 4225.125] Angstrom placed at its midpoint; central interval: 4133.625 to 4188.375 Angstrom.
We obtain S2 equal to 1.5 Angstrom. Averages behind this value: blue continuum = 7.14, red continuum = 7.54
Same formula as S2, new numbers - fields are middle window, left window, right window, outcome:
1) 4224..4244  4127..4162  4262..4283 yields 0.4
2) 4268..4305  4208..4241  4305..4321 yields 0.3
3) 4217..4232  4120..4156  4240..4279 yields 1.5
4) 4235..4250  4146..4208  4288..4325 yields -2.3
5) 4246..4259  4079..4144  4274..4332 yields -0.4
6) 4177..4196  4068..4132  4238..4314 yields 0.1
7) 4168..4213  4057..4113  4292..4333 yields -2.1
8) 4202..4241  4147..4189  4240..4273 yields -0.3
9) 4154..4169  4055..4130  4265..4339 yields 0.5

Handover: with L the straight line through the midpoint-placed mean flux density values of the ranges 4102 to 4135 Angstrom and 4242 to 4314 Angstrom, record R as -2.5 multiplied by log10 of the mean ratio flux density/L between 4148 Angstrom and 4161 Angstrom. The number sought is 0.06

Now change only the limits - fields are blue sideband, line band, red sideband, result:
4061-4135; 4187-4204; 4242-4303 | 0.05 mag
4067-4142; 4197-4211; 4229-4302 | -0.03 mag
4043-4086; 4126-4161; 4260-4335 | 0.00 mag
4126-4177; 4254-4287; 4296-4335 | -0.08 mag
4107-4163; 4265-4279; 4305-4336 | -0.02 mag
